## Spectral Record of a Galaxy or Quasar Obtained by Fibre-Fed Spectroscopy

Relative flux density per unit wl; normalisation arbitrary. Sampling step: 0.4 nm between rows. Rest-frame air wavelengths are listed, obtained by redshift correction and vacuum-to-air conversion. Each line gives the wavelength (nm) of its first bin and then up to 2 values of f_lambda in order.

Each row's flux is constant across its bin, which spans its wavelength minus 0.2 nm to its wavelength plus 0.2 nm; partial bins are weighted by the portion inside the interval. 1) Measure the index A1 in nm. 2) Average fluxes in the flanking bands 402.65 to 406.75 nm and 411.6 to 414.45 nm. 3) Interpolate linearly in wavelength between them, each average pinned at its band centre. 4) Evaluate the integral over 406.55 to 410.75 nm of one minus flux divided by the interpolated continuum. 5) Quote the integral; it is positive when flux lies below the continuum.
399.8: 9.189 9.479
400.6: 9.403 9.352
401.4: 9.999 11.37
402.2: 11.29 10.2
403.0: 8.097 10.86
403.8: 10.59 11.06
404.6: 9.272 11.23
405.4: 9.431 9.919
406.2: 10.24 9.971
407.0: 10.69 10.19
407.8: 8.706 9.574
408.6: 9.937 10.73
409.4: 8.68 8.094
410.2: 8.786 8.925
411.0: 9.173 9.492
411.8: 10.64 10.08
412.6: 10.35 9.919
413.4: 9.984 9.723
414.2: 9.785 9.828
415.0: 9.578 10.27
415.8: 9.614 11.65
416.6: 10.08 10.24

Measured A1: 0.25 nm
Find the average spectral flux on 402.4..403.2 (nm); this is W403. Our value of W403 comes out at 9.15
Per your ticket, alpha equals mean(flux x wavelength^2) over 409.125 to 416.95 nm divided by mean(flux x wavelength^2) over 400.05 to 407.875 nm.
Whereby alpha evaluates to 1.01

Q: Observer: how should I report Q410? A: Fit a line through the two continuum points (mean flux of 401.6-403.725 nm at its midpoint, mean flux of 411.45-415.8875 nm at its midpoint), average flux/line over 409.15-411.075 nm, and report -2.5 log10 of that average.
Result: 0.16 mag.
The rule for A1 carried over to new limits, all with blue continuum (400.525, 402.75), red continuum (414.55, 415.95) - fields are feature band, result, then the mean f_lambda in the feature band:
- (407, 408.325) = 0.06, 9.67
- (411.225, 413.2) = -0.03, 10.1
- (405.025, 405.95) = 0.02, 9.96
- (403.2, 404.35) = -0.07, 10.8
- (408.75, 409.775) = 0.06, 9.44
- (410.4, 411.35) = 0.08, 9.12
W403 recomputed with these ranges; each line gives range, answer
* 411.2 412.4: 10.1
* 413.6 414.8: 9.78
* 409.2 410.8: 8.62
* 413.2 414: 9.85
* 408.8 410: 9.17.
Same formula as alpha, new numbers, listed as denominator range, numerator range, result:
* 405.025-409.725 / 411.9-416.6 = 1.06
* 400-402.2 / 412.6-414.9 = 1.05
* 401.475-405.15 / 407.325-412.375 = 0.94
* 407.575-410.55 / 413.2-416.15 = 1.11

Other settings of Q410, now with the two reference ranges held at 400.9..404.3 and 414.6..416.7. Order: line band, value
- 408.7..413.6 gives 0.07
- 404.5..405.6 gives 0.03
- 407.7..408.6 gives 0.10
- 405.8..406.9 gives 0.02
